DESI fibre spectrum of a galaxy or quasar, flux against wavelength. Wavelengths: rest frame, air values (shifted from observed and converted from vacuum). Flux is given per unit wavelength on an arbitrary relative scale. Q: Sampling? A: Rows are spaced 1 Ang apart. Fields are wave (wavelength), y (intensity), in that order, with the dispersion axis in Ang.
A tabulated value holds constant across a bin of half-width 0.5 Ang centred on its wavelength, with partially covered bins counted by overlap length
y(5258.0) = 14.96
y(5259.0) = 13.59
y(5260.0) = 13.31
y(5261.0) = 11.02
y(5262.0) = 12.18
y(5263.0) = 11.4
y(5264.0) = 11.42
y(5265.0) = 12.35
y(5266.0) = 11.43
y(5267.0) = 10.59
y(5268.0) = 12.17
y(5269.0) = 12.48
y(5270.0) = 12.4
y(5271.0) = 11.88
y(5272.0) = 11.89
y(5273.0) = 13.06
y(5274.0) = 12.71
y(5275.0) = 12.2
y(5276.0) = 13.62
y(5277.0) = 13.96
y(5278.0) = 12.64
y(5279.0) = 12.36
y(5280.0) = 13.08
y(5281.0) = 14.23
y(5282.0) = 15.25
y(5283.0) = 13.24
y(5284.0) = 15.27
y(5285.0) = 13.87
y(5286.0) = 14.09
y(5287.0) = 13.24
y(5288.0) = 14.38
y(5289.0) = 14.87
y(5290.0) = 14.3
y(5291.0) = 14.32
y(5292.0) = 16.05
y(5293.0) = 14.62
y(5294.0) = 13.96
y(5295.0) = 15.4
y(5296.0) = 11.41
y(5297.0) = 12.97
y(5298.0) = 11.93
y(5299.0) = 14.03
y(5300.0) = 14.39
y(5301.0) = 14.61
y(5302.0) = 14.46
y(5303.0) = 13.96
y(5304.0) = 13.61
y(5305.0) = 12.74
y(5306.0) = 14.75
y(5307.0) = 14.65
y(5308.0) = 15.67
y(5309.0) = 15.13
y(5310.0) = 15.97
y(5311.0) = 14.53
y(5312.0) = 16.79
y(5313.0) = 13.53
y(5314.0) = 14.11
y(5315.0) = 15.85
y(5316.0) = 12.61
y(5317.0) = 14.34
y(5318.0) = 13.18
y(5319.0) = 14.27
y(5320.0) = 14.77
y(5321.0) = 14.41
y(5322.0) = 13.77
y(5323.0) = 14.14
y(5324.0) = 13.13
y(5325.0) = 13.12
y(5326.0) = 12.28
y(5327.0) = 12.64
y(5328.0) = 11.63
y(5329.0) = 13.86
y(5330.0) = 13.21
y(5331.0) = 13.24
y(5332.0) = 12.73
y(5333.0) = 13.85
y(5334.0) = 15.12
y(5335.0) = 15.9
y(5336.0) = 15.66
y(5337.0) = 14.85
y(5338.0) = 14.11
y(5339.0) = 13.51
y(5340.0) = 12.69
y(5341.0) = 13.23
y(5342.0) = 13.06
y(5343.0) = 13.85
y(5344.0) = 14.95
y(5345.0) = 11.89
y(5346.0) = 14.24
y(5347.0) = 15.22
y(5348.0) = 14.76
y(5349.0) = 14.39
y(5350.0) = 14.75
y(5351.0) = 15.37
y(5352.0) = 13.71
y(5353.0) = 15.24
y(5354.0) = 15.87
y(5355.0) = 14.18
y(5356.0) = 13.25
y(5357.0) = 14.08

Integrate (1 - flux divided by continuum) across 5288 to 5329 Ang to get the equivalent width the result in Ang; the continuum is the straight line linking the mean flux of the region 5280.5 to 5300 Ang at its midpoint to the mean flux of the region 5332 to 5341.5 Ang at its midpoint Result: 0.20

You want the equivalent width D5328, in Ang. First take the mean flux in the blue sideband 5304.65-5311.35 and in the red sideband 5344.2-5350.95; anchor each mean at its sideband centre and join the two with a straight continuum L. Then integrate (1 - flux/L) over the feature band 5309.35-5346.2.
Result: 1.7 Ang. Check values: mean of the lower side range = 14.8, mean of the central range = 13.9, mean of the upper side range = 14.3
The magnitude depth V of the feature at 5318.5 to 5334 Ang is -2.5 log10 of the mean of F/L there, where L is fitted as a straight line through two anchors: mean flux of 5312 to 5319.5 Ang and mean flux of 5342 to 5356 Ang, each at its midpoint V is 0.06 mag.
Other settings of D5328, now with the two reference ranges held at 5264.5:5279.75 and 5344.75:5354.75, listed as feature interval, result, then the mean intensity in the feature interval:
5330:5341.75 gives 0.2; 14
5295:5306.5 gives -0.4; 13.6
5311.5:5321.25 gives -0.5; 14.4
